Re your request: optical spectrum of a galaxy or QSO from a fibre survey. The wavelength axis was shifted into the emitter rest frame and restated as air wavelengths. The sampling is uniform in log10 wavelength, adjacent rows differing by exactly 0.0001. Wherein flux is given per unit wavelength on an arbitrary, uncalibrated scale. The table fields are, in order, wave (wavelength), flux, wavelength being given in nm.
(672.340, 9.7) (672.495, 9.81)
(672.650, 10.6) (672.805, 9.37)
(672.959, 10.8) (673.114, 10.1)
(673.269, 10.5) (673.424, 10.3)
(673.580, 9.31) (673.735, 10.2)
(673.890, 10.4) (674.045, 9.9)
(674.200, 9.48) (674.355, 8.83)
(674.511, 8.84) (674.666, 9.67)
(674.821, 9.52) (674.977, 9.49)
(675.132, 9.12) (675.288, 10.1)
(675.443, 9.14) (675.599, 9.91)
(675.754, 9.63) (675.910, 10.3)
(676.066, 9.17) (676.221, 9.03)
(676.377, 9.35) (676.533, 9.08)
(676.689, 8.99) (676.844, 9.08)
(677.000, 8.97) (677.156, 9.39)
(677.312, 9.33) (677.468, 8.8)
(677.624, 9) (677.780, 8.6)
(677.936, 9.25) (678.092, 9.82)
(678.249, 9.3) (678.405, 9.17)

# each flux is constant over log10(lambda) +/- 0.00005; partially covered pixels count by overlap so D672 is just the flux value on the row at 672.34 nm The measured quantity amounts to 9.7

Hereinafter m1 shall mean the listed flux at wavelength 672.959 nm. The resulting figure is 10.8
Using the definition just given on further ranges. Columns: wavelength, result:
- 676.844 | 9.08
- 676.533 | 9.08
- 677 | 8.97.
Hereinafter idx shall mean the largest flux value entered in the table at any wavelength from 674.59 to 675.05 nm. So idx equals 9.67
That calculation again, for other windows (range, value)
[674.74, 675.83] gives 10.1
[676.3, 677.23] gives 9.39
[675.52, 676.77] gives 10.3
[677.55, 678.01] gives 9.25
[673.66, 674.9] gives 10.4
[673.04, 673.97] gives 10.5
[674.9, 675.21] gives 9.49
